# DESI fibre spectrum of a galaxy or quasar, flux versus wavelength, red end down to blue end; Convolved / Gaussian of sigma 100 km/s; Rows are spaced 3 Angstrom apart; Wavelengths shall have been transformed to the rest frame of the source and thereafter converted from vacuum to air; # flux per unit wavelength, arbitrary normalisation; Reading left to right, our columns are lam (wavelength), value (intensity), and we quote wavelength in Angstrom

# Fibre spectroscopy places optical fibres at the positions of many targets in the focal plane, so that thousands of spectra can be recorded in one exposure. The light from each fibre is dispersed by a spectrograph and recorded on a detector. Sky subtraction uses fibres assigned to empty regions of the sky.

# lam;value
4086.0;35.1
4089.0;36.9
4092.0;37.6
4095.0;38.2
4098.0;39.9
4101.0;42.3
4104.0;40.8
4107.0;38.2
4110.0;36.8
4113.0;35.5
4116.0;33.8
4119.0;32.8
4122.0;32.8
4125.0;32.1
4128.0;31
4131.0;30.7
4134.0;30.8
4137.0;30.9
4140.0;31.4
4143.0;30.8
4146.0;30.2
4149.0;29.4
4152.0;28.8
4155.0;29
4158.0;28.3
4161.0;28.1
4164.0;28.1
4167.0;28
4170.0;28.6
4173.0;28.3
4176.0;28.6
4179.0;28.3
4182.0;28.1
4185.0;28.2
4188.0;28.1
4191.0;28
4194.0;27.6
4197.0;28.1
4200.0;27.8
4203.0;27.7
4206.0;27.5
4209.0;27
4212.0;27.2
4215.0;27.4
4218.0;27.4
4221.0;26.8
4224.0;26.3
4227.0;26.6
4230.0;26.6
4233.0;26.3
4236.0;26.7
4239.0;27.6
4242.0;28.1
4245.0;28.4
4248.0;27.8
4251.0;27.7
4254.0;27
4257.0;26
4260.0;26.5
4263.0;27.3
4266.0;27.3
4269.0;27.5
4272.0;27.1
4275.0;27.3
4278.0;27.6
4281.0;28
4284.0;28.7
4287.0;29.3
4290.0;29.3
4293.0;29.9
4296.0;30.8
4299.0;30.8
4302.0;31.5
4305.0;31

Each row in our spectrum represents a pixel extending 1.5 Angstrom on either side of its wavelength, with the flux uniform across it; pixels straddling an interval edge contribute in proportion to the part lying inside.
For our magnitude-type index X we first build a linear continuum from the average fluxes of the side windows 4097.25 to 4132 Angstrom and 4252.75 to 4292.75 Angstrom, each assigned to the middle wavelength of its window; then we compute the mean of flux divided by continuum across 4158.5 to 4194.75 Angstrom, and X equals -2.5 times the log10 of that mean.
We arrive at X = 0.153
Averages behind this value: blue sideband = 35.5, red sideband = 27.7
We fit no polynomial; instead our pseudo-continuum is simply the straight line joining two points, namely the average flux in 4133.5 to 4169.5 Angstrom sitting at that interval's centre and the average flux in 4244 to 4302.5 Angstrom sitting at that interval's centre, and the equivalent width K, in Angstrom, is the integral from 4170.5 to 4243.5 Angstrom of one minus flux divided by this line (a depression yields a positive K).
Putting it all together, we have 3.4 Angstrom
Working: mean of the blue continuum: 29.4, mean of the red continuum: 28.2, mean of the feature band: 27.5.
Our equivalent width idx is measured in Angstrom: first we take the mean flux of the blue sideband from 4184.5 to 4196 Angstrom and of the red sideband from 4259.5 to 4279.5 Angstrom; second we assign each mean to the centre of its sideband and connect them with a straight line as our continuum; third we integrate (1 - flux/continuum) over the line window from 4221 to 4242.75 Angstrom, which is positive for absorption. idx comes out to 0.6 Angstrom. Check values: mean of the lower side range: 28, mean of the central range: 26.8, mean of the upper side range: 27.3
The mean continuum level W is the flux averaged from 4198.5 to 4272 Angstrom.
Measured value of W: 27.2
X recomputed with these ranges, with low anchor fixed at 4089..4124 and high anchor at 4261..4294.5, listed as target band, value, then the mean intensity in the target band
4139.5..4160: 0.18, 29.6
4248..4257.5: 0.09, 27.1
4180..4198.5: 0.17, 28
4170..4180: 0.18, 28.4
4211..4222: 0.15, 27.2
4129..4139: 0.16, 30.8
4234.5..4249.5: 0.08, 27.7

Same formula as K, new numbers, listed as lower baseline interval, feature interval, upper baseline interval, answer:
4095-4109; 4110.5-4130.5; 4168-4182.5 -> 2.15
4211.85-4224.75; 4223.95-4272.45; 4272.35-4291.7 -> 0.89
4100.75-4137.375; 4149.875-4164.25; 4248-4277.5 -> 1.73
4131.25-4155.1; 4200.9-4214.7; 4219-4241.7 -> 0.16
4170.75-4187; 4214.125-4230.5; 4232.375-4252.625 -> 0.56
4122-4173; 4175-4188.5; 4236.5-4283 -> 0.38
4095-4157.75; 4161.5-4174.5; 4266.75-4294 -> 1.53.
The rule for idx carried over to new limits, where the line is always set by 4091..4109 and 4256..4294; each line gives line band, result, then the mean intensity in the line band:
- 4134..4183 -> 8.9 Angstrom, 29.1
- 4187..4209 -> 3.5 Angstrom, 27.8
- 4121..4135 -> 2.3 Angstrom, 31.5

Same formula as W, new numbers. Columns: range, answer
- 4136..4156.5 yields 30.1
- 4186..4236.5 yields 27.3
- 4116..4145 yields 31.6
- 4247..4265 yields 27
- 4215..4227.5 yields 26.9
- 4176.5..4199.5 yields 28.1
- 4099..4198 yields 31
